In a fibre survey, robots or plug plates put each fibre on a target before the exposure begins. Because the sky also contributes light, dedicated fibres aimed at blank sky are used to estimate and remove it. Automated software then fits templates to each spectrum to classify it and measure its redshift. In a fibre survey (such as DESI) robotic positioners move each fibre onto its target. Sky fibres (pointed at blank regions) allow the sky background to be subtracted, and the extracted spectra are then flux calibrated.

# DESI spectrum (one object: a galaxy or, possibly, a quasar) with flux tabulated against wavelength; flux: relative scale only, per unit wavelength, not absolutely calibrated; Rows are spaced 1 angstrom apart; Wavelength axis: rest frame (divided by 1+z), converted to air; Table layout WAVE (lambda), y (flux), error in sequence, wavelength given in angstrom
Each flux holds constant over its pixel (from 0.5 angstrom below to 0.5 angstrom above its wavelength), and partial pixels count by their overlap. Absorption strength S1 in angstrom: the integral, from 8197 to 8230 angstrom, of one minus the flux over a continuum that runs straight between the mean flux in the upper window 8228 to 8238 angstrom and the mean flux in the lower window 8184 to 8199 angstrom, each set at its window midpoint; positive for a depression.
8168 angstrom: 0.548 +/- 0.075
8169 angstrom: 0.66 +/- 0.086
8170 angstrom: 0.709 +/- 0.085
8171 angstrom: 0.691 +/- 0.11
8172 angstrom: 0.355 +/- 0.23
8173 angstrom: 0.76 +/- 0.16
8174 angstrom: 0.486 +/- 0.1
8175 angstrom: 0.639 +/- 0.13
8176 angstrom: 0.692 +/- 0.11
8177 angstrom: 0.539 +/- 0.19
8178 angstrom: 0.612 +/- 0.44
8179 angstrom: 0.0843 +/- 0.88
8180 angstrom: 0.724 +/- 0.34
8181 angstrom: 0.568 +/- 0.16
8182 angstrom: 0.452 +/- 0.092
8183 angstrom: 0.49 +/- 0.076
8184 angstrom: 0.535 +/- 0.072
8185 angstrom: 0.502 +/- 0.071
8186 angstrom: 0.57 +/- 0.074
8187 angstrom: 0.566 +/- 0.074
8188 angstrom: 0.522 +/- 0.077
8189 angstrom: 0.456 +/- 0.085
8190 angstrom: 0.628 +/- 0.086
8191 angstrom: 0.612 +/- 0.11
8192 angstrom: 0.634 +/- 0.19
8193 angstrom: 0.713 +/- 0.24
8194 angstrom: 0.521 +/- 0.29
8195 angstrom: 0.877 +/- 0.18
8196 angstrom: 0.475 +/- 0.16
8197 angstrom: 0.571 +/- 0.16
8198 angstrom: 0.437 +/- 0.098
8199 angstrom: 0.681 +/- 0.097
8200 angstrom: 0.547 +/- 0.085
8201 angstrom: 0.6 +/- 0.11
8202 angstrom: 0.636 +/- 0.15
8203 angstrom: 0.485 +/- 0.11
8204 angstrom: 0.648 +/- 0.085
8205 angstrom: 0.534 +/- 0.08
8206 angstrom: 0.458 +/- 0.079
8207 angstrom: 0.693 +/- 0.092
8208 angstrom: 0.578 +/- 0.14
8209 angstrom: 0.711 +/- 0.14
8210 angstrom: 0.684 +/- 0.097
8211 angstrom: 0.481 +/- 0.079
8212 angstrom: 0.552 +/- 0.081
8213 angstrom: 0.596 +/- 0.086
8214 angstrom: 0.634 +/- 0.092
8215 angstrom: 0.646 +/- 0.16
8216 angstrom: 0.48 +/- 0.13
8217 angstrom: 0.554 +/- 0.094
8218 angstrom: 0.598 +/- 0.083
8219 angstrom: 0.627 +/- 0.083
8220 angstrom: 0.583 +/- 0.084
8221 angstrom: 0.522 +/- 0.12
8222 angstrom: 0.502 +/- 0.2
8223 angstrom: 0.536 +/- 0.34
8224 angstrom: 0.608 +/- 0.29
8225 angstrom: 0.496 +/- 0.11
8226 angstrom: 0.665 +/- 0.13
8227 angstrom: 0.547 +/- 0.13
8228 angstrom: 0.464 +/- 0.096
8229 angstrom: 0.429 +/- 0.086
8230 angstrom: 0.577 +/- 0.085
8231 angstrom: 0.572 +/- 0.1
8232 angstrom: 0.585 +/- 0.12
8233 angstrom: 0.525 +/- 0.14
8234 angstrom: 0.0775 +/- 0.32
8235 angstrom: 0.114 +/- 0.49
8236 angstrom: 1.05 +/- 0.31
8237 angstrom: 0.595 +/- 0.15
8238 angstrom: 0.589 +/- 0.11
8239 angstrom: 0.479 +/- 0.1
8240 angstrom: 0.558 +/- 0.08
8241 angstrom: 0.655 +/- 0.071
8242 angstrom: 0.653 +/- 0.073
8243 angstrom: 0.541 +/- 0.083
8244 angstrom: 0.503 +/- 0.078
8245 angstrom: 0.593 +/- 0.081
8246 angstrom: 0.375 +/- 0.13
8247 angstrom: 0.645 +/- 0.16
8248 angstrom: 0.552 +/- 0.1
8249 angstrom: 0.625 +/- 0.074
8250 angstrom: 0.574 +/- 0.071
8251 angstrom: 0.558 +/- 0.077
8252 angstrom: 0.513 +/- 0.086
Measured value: -1.79 angstrom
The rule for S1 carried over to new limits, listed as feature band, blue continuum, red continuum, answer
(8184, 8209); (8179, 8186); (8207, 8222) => -1.6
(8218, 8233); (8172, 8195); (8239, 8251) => 0.3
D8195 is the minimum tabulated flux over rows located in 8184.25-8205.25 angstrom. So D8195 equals 0.437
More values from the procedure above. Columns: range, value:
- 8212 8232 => 0.429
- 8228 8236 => 0.0775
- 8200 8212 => 0.458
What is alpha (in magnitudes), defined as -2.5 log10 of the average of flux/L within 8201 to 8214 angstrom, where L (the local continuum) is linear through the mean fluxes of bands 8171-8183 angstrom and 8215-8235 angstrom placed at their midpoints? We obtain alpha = -0.13 mag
